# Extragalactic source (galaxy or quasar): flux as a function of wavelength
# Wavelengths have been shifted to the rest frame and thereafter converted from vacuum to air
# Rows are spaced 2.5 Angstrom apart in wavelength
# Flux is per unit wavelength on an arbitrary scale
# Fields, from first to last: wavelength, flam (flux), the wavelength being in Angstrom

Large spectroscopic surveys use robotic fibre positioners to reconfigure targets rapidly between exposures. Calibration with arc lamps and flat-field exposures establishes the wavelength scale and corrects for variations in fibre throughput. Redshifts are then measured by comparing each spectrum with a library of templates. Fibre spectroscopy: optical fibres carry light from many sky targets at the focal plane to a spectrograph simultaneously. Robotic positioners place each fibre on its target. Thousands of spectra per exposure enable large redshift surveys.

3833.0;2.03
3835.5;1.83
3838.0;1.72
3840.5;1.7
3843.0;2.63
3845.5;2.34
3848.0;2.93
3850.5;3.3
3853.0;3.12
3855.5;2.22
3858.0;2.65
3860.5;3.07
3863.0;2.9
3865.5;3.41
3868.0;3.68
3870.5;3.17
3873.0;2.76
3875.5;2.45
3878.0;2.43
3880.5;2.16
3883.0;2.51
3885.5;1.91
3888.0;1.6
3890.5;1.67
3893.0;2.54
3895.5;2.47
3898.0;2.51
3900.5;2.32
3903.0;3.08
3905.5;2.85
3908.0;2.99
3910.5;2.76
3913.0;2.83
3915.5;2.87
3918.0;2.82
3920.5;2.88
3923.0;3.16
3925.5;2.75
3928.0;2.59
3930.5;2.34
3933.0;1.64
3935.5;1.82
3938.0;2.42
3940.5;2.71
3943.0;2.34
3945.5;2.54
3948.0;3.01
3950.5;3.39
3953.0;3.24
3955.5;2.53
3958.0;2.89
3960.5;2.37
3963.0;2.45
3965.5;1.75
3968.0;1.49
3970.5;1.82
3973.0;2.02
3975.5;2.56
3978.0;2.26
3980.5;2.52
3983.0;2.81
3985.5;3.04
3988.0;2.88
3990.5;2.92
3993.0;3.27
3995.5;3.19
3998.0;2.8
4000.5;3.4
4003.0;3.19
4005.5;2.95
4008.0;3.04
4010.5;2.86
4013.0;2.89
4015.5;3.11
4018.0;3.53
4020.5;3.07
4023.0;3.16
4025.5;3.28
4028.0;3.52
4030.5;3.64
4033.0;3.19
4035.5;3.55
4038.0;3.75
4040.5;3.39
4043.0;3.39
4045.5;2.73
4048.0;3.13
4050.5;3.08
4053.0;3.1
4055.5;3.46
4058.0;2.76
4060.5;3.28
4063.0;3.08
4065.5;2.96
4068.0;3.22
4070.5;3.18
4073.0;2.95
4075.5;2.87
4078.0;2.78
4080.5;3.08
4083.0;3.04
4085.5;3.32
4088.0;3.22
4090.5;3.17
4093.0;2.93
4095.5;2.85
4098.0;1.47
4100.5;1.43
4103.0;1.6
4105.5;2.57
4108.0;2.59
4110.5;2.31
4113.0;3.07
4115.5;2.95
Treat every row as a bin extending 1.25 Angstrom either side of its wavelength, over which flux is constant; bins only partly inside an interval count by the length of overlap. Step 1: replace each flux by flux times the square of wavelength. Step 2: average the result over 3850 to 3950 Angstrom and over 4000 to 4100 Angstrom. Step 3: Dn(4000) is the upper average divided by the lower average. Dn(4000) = 1.27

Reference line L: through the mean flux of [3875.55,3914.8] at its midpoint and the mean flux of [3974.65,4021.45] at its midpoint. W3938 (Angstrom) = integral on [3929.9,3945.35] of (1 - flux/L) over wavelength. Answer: 2.52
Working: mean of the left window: 2.45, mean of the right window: 2.97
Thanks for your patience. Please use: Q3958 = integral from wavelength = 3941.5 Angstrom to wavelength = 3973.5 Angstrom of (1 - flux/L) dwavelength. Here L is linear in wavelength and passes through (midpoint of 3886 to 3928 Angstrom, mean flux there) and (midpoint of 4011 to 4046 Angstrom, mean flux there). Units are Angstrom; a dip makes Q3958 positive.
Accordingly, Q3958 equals 4.8 Angstrom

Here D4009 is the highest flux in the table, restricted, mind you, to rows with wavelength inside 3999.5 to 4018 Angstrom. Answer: 3.53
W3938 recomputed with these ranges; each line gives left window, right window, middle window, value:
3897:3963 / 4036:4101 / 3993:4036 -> -4.69 Angstrom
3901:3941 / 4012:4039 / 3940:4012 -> 7.50 Angstrom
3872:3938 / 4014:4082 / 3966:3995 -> 3.65 Angstrom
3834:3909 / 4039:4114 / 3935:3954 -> -0.28 Angstrom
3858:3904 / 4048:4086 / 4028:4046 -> -2.51 Angstrom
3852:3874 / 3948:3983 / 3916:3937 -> 1.16 Angstrom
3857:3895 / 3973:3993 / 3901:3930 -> -2.31 Angstrom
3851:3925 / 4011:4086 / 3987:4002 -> -0.34 Angstrom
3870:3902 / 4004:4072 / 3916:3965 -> 0.43 Angstrom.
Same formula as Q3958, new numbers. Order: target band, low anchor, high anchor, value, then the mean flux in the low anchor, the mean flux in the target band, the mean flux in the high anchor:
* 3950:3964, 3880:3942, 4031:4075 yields -0.4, 2.49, 2.79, 3.19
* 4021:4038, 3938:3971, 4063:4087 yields -3.3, 2.51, 3.4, 3.05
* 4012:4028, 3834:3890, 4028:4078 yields -0.6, 2.55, 3.2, 3.19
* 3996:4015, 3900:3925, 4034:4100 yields -0.3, 2.87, 3.03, 3.05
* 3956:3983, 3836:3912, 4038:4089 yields 5.7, 2.59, 2.25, 3.12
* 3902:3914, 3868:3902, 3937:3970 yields -2.2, 2.4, 2.9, 2.53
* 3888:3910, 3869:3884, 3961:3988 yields 0.2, 2.6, 2.51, 2.3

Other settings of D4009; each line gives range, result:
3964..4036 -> 3.64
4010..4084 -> 3.75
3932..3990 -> 3.39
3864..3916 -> 3.68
